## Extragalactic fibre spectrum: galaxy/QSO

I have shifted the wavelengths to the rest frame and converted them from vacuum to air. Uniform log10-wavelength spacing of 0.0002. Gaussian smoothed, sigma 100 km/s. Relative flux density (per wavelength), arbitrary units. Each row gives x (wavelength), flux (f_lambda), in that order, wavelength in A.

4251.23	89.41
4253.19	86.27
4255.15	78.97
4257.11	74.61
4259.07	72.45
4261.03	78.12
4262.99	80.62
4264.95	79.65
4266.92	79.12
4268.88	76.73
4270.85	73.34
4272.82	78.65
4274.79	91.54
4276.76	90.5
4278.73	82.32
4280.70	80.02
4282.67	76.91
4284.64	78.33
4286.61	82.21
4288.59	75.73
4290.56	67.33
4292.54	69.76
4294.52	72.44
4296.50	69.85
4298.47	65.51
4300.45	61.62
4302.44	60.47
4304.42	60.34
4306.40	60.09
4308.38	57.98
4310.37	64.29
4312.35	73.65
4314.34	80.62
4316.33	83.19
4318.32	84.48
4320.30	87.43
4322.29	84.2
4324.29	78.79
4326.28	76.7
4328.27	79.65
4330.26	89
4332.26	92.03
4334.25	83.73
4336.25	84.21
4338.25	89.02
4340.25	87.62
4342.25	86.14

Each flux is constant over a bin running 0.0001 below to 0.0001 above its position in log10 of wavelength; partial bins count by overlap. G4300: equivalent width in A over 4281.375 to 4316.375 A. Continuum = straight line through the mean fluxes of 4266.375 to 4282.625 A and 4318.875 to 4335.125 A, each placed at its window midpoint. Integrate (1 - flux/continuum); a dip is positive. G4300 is 5.4 A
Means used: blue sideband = 81.3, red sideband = 84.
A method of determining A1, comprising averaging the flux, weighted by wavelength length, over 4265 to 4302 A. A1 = 76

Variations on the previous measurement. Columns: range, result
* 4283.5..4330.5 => 73.3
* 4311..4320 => 80.4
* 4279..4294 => 76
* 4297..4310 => 61.5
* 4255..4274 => 77.3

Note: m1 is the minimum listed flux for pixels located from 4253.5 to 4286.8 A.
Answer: 72.45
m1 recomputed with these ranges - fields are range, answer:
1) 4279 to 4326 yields 57.98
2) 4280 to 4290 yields 75.73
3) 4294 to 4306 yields 60.34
